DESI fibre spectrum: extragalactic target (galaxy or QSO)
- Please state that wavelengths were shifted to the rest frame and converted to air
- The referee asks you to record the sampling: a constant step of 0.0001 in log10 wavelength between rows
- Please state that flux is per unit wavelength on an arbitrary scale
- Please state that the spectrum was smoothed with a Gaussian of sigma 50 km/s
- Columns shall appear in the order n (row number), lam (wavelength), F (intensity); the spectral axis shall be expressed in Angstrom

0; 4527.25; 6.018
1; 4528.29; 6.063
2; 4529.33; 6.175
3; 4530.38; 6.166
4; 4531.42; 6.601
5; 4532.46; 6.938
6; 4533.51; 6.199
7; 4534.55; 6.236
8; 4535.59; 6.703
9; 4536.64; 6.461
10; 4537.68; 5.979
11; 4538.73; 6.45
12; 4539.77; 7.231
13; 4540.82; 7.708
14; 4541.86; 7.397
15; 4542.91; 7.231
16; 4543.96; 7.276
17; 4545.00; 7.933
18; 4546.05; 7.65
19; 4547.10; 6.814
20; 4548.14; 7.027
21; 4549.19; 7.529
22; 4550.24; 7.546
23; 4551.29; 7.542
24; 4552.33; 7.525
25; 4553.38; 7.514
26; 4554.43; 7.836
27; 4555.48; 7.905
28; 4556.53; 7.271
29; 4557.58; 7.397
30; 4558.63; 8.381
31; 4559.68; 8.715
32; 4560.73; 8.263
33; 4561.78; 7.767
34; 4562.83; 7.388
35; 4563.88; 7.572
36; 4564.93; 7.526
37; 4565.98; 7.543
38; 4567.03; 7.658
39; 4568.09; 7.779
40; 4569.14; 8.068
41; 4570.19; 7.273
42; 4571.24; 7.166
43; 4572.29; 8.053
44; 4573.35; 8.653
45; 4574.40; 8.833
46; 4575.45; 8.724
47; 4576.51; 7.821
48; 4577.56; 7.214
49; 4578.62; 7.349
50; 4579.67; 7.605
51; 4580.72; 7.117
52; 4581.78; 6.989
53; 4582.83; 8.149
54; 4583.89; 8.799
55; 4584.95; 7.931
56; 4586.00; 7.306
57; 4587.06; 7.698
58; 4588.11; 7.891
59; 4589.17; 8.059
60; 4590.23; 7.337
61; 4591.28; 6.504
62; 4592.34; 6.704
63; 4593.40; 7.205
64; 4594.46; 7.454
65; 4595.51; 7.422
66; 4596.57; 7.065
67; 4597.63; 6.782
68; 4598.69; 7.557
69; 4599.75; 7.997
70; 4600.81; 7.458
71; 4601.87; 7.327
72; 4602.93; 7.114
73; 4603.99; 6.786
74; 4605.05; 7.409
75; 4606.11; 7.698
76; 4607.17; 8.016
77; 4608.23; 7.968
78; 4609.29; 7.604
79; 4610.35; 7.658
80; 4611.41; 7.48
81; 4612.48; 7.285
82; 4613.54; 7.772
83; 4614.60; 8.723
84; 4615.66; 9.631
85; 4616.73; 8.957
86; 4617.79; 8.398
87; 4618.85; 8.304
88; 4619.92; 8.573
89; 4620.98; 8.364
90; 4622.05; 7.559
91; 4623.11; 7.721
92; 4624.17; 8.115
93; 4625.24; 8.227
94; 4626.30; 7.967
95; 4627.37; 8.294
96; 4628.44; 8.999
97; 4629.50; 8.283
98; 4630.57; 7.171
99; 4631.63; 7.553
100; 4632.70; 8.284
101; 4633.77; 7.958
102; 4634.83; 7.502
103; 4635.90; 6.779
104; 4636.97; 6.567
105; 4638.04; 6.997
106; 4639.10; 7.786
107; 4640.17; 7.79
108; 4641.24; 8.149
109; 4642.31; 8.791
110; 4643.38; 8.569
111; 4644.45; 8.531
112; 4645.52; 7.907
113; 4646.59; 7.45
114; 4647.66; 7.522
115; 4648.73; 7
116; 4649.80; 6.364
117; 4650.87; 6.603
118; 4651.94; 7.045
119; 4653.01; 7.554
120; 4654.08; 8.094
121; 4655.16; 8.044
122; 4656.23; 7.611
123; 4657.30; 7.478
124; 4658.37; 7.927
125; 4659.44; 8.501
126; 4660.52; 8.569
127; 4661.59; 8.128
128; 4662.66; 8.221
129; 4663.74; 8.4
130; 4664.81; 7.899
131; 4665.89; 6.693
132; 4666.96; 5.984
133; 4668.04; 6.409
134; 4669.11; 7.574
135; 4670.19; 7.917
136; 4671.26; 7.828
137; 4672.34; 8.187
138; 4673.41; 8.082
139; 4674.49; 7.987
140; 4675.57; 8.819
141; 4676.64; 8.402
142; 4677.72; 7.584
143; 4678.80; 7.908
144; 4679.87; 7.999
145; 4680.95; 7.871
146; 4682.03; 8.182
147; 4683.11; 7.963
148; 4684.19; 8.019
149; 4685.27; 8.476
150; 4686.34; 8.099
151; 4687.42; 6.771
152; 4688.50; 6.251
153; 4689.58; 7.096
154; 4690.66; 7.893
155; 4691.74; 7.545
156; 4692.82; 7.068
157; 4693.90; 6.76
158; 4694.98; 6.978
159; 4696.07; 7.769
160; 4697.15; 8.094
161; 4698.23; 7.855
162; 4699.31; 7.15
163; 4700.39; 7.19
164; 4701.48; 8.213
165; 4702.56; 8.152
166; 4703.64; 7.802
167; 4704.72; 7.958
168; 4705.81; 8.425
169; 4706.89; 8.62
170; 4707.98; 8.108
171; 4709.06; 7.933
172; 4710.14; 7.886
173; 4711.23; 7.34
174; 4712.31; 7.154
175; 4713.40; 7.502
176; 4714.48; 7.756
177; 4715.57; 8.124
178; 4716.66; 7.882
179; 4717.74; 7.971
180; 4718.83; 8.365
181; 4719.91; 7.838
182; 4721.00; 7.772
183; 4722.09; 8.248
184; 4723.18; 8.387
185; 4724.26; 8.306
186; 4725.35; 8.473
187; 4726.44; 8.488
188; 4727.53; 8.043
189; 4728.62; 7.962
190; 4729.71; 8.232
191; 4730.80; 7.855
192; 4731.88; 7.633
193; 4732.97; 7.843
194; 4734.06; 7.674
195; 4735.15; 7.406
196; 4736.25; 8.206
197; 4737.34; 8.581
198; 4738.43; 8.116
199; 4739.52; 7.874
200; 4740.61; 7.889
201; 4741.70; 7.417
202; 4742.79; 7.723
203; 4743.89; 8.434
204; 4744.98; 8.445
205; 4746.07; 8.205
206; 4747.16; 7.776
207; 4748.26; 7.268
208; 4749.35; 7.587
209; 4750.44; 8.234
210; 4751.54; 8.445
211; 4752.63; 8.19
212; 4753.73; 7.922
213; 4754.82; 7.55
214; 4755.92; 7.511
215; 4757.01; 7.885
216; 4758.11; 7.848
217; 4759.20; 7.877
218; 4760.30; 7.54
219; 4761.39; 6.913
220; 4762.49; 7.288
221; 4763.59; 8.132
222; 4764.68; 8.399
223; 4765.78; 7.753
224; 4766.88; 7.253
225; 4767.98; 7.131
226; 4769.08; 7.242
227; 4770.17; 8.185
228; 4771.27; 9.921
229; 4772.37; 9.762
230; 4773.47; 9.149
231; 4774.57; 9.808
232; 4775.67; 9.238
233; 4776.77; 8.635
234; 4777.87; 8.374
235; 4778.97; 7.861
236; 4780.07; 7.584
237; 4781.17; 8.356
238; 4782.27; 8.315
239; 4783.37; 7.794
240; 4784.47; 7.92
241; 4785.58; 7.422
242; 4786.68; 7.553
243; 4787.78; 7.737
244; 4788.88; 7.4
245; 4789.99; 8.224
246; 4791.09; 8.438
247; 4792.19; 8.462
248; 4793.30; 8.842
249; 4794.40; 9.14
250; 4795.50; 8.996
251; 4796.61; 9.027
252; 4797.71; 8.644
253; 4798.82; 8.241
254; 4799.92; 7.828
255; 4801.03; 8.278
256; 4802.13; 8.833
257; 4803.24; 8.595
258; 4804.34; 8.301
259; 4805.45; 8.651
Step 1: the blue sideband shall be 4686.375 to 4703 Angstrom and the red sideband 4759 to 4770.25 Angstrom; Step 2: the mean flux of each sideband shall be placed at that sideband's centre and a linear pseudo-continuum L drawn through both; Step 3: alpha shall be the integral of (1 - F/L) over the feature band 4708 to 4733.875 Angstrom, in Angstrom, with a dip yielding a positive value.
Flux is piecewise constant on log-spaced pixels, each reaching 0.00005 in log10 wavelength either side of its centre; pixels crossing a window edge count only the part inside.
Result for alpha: -1.7 Angstrom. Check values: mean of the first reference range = 7.4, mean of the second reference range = 7.58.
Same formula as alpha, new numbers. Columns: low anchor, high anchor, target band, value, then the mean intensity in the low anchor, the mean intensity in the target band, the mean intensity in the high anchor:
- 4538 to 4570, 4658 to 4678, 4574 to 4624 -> -0.3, 7.57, 7.73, 7.85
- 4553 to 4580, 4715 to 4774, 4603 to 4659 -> 0.5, 7.82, 7.82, 8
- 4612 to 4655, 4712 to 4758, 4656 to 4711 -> 1.0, 7.88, 7.77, 7.96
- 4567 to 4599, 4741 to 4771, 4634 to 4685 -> -0.2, 7.62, 7.73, 7.8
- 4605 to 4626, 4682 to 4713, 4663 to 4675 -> 0.4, 8.09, 7.55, 7.67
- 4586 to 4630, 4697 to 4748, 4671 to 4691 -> 0.1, 7.78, 7.86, 7.96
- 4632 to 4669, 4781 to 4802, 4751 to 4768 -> 0.8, 7.62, 7.75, 8.25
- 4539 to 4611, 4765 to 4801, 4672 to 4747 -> 1.6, 7.59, 7.89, 8.32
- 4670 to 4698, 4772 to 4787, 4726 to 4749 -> 0.5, 7.75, 7.95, 8.41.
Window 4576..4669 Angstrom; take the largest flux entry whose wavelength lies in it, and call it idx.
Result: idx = 9.631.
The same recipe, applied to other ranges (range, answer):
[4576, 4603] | 8.799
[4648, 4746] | 8.819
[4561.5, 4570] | 8.068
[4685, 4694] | 8.476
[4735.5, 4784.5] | 9.921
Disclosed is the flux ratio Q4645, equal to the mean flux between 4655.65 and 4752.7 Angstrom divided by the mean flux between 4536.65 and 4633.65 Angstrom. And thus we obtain 1.02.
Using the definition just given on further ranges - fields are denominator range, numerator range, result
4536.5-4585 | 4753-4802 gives 1.07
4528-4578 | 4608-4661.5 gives 1.07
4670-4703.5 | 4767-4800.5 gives 1.08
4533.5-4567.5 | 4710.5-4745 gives 1.08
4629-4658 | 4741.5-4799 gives 1.07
